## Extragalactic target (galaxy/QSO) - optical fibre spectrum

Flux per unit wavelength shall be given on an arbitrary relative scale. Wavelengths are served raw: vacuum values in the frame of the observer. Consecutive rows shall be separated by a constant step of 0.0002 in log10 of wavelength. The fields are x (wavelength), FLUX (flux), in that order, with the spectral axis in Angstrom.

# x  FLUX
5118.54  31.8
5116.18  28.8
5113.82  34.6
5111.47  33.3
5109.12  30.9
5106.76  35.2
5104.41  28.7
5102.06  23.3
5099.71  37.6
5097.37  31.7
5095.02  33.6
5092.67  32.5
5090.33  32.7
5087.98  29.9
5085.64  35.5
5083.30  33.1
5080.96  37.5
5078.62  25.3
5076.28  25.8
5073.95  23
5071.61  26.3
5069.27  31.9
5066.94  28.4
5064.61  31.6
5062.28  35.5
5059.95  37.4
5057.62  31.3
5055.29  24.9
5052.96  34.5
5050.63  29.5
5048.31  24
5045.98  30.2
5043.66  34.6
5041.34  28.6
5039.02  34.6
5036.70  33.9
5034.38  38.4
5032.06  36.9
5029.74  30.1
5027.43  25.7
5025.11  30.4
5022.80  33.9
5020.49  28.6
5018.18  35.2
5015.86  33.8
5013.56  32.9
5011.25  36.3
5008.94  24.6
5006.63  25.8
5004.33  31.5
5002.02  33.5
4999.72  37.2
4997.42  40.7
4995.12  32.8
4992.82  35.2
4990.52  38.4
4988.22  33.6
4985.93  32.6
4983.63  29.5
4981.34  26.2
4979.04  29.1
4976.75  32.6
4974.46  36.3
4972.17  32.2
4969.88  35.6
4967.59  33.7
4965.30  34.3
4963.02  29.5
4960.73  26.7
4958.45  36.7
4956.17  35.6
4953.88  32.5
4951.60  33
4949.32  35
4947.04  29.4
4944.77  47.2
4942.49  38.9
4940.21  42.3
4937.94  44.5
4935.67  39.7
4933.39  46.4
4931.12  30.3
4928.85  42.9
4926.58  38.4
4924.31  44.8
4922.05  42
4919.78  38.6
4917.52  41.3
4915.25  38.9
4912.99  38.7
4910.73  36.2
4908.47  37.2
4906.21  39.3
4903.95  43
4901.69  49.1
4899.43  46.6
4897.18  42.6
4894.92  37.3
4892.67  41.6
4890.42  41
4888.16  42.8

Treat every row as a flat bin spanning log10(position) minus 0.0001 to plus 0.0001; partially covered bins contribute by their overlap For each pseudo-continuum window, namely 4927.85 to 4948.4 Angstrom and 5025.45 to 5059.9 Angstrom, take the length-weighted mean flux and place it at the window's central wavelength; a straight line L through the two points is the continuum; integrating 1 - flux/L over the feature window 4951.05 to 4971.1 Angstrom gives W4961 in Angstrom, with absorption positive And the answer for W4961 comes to 2.7 Angstrom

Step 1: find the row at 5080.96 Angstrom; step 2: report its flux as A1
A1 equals 37.5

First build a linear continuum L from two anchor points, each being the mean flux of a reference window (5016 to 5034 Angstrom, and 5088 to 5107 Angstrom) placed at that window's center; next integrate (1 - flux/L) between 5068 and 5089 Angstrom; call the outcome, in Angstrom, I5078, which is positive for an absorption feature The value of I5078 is 1.3 Angstrom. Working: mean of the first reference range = 32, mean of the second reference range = 31.6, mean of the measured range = 29.8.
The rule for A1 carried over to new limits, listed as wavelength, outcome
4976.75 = 32.6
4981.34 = 26.2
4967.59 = 33.7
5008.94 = 24.6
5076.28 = 25.8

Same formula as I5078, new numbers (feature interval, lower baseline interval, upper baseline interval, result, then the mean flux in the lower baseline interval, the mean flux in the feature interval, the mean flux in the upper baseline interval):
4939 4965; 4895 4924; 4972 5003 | 1.3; 41.1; 35.2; 33.6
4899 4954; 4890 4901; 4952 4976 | -2.5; 42.2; 39.9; 33.3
